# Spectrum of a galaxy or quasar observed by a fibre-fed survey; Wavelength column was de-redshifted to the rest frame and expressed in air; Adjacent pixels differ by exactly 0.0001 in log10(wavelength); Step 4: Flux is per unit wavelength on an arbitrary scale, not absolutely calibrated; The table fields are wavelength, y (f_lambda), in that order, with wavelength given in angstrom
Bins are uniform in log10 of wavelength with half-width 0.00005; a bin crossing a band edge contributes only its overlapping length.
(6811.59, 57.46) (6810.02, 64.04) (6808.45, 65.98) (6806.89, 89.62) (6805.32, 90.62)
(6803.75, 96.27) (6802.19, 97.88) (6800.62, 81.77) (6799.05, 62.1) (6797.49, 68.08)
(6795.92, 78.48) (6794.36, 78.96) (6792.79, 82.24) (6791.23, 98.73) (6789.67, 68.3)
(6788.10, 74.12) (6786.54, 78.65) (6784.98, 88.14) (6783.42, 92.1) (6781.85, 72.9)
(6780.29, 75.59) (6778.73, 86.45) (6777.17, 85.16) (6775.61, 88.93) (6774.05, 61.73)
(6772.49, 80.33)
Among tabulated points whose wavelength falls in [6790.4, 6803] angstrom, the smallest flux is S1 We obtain 62.1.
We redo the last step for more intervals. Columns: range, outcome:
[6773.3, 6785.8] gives 61.73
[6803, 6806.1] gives 90.62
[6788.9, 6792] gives 68.3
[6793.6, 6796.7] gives 78.48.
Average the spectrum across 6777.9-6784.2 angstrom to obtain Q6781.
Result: 81.7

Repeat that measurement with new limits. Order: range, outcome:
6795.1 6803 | 77.8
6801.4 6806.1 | 94.9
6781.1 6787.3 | 83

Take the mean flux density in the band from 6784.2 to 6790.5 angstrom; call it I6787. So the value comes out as 77.5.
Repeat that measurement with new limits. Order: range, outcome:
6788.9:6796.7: 81.4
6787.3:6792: 80.3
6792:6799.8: 74.1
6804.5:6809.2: 82.3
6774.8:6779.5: 86.7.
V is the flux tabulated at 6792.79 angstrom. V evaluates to 82.24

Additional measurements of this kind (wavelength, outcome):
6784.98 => 88.14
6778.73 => 86.45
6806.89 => 89.62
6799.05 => 62.1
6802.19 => 97.88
